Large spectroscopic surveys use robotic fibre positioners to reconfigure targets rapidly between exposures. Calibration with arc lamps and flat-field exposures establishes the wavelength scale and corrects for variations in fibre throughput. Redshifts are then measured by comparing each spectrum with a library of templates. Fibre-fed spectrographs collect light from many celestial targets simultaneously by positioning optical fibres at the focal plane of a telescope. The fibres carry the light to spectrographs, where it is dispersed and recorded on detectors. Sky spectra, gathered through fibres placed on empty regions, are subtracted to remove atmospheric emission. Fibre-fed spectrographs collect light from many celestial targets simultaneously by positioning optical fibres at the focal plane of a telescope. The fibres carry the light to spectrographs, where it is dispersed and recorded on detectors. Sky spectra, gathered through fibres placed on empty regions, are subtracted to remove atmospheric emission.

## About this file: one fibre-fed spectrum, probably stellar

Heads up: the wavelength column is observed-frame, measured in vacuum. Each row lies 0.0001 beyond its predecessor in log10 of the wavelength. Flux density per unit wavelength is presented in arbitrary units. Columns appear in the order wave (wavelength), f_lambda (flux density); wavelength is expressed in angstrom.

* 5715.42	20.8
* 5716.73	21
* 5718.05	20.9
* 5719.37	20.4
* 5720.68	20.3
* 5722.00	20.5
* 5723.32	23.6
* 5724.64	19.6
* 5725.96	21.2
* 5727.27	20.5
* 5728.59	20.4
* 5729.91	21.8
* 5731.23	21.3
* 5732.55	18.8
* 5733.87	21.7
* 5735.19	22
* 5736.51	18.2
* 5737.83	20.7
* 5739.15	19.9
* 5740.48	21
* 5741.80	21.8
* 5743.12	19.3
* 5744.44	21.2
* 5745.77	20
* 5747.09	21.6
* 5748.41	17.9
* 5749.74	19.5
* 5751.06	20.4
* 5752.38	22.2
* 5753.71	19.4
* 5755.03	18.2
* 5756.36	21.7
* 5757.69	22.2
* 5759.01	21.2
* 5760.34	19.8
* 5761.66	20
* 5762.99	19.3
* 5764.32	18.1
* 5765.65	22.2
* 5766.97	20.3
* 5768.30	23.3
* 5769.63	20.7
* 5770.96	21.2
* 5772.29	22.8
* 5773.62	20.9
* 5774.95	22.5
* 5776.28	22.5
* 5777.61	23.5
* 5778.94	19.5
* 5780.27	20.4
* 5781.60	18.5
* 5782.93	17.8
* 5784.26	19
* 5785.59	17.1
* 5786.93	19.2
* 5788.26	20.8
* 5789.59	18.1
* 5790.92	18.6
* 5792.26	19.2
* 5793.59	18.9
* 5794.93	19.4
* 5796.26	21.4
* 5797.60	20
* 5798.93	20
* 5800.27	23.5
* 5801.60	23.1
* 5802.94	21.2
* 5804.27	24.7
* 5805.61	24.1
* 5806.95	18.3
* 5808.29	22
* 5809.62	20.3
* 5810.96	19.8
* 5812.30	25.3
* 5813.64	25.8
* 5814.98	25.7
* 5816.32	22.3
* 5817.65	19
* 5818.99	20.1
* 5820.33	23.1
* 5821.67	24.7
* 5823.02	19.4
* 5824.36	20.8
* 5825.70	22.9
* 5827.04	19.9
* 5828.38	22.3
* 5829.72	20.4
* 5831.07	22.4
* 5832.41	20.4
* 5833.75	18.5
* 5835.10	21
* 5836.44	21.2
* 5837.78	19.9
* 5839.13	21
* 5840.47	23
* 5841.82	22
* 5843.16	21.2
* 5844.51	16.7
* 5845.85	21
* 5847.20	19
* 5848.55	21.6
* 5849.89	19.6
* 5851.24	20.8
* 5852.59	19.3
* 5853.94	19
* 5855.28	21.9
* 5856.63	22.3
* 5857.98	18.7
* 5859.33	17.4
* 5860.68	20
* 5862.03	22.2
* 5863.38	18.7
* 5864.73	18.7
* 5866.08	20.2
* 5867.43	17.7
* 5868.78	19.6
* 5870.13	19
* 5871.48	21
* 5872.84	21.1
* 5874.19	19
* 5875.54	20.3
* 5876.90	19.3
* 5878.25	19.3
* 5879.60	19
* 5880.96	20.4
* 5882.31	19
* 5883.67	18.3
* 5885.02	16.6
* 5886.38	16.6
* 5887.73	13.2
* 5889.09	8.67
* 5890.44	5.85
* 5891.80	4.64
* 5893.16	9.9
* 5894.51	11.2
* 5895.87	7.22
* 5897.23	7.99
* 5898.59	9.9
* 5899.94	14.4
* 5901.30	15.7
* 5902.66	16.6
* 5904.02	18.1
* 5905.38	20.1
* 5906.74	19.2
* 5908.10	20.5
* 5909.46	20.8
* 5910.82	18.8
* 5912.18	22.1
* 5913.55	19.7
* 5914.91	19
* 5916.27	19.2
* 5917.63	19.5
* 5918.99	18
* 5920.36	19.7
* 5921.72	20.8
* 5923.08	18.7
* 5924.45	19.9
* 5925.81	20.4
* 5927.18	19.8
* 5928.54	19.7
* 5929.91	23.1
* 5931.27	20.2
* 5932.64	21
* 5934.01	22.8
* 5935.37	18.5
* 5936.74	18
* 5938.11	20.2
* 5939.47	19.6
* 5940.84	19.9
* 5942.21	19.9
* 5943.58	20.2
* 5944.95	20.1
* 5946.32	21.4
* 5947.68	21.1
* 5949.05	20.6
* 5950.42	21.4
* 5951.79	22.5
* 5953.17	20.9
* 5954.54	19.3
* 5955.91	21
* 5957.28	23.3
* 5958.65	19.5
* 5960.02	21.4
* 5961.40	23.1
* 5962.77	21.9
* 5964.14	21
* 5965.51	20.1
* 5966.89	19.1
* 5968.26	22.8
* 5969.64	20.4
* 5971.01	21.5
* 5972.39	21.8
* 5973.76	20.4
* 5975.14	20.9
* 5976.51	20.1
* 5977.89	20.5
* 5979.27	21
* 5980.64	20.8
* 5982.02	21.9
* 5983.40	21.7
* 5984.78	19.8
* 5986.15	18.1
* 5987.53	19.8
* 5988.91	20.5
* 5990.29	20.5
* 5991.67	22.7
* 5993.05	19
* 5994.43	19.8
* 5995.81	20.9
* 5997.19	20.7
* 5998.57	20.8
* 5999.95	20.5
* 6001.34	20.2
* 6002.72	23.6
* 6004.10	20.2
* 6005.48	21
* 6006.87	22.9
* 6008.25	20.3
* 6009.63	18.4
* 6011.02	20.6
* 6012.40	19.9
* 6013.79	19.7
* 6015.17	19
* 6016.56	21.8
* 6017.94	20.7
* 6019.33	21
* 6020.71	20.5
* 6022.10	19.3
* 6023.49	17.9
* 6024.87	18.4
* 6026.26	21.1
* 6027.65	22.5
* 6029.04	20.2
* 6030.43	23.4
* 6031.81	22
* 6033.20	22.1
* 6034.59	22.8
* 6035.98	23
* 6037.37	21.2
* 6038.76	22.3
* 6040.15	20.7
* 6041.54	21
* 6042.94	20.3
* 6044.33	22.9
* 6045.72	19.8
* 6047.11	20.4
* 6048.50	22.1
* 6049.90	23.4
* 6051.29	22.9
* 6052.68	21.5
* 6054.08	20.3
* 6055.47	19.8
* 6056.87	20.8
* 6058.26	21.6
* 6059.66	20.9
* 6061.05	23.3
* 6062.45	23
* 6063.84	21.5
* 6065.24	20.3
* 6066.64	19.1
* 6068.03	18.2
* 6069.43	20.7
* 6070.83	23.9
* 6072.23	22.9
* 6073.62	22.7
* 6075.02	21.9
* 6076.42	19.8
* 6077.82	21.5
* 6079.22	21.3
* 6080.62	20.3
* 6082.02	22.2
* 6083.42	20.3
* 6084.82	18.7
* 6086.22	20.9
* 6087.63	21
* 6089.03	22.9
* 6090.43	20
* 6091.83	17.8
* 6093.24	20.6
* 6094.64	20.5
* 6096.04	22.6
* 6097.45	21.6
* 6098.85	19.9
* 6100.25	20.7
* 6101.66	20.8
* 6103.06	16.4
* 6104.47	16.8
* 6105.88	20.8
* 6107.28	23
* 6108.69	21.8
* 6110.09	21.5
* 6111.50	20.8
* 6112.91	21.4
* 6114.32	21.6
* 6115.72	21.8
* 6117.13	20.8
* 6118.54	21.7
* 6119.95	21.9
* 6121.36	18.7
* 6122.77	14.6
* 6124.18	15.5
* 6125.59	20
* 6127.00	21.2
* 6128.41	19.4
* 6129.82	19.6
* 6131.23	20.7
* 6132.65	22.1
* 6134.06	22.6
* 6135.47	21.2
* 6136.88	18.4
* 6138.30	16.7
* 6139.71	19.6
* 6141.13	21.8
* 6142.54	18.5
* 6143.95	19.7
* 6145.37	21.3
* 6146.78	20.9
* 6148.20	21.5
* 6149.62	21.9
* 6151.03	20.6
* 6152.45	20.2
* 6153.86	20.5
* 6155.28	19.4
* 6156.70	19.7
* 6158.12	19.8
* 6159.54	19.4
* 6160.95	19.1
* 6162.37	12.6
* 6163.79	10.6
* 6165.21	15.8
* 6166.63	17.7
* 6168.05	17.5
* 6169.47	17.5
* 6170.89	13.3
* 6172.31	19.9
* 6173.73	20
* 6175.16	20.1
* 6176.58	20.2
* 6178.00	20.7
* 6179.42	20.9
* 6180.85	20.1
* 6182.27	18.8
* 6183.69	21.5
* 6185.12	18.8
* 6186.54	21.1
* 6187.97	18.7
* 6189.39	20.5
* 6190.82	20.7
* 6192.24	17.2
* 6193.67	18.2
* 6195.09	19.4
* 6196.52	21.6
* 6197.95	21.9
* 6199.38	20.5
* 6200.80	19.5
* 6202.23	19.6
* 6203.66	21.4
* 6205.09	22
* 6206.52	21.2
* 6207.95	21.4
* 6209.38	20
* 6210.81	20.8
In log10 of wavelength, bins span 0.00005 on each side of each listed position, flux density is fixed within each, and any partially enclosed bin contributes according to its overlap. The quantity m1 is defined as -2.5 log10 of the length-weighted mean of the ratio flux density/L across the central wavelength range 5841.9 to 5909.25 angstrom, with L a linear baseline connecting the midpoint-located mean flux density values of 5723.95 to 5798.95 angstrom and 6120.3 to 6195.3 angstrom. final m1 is 0.15 mag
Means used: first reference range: 20.3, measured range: 17.4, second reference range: 19.2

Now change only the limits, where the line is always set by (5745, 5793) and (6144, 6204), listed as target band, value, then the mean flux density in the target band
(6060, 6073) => -0.100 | 21.4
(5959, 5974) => -0.075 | 21.2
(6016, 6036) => -0.075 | 21.1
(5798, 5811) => -0.082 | 21.8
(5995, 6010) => -0.065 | 20.9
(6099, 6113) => -0.048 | 20.3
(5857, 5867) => 0.032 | 19.5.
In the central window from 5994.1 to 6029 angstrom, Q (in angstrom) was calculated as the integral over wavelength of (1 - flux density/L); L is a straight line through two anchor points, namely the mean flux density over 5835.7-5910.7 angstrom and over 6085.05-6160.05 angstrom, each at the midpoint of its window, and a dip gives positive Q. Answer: -2.41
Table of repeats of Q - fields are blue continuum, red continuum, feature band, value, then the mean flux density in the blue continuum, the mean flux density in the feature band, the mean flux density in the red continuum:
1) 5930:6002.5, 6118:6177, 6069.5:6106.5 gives -2.0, 20.7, 20.7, 19.1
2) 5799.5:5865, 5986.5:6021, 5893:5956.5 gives 6.3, 21.2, 18.8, 20.6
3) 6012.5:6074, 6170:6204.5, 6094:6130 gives 0.5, 21.2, 20.2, 19.8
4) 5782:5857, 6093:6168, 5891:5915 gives 6.3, 20.9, 15.2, 19.8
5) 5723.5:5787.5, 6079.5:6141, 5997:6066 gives -2.6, 20.5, 21.1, 20.3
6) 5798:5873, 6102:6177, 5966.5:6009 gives -1.2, 21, 20.8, 19.4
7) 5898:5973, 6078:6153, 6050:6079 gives -1.6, 20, 21.4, 20.4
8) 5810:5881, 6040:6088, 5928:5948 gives 0.5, 20.7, 20.4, 21.2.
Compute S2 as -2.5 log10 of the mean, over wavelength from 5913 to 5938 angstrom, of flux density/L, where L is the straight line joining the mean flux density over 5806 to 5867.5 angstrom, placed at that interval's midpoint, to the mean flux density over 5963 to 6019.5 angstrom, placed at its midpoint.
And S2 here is 0.04 mag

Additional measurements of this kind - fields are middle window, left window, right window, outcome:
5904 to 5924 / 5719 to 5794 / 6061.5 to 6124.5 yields 0.05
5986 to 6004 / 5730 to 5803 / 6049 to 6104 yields 0.01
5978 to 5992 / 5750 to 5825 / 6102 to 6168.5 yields -0.02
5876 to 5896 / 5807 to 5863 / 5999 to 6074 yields 0.43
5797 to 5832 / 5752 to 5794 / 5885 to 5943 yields -0.14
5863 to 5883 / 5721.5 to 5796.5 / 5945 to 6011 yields 0.06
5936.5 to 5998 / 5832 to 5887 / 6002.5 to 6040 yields -0.01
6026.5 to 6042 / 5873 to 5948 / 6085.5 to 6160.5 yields -0.14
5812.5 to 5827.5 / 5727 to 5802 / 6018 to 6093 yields -0.09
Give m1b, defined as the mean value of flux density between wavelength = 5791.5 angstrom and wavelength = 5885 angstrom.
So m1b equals 20.7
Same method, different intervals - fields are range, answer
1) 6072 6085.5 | 21.1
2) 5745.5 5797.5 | 20.2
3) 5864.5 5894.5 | 16.5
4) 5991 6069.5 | 21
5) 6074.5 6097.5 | 20.8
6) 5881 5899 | 11.8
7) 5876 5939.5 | 17.3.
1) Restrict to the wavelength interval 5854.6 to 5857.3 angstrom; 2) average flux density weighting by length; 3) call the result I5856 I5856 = 22.1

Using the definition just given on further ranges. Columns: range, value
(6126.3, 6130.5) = 20.1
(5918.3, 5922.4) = 19.5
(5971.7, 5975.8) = 21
